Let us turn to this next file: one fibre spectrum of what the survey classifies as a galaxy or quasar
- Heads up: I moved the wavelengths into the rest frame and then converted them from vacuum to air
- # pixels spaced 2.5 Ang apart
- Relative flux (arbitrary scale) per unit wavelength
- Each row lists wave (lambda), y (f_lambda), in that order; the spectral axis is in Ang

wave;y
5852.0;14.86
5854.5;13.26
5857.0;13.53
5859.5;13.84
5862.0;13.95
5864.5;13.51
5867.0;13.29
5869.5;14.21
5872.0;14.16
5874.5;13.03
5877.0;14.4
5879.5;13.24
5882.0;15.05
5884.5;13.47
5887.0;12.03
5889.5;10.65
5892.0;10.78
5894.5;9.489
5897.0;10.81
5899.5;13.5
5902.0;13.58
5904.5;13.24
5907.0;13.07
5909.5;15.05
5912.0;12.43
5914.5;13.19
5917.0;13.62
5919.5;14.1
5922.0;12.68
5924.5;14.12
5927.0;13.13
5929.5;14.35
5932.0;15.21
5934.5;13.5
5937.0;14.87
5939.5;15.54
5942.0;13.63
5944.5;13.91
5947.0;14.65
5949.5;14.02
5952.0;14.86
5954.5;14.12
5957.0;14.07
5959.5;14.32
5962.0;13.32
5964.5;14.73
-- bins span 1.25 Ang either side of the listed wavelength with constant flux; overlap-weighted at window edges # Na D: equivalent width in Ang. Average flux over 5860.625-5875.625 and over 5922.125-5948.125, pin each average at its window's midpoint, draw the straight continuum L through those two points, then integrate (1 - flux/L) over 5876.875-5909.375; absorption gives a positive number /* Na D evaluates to 3.1 Ang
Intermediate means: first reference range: 13.7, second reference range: 14.2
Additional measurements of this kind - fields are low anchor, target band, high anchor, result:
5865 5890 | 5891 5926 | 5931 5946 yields 2.8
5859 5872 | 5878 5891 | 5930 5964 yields 1.0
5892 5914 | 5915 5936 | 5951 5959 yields -0.8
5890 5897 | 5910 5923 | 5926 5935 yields -0.7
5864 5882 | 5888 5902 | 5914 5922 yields 2.4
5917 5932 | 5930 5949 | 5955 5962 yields -0.8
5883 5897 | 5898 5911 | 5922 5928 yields -1.5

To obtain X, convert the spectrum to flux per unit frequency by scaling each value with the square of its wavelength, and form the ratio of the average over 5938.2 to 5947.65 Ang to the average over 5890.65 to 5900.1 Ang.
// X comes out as 1.33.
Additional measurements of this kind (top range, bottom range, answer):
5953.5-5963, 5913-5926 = 1.05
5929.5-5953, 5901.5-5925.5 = 1.08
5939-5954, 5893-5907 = 1.20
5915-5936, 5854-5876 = 1.03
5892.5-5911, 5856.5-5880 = 0.93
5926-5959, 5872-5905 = 1.16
